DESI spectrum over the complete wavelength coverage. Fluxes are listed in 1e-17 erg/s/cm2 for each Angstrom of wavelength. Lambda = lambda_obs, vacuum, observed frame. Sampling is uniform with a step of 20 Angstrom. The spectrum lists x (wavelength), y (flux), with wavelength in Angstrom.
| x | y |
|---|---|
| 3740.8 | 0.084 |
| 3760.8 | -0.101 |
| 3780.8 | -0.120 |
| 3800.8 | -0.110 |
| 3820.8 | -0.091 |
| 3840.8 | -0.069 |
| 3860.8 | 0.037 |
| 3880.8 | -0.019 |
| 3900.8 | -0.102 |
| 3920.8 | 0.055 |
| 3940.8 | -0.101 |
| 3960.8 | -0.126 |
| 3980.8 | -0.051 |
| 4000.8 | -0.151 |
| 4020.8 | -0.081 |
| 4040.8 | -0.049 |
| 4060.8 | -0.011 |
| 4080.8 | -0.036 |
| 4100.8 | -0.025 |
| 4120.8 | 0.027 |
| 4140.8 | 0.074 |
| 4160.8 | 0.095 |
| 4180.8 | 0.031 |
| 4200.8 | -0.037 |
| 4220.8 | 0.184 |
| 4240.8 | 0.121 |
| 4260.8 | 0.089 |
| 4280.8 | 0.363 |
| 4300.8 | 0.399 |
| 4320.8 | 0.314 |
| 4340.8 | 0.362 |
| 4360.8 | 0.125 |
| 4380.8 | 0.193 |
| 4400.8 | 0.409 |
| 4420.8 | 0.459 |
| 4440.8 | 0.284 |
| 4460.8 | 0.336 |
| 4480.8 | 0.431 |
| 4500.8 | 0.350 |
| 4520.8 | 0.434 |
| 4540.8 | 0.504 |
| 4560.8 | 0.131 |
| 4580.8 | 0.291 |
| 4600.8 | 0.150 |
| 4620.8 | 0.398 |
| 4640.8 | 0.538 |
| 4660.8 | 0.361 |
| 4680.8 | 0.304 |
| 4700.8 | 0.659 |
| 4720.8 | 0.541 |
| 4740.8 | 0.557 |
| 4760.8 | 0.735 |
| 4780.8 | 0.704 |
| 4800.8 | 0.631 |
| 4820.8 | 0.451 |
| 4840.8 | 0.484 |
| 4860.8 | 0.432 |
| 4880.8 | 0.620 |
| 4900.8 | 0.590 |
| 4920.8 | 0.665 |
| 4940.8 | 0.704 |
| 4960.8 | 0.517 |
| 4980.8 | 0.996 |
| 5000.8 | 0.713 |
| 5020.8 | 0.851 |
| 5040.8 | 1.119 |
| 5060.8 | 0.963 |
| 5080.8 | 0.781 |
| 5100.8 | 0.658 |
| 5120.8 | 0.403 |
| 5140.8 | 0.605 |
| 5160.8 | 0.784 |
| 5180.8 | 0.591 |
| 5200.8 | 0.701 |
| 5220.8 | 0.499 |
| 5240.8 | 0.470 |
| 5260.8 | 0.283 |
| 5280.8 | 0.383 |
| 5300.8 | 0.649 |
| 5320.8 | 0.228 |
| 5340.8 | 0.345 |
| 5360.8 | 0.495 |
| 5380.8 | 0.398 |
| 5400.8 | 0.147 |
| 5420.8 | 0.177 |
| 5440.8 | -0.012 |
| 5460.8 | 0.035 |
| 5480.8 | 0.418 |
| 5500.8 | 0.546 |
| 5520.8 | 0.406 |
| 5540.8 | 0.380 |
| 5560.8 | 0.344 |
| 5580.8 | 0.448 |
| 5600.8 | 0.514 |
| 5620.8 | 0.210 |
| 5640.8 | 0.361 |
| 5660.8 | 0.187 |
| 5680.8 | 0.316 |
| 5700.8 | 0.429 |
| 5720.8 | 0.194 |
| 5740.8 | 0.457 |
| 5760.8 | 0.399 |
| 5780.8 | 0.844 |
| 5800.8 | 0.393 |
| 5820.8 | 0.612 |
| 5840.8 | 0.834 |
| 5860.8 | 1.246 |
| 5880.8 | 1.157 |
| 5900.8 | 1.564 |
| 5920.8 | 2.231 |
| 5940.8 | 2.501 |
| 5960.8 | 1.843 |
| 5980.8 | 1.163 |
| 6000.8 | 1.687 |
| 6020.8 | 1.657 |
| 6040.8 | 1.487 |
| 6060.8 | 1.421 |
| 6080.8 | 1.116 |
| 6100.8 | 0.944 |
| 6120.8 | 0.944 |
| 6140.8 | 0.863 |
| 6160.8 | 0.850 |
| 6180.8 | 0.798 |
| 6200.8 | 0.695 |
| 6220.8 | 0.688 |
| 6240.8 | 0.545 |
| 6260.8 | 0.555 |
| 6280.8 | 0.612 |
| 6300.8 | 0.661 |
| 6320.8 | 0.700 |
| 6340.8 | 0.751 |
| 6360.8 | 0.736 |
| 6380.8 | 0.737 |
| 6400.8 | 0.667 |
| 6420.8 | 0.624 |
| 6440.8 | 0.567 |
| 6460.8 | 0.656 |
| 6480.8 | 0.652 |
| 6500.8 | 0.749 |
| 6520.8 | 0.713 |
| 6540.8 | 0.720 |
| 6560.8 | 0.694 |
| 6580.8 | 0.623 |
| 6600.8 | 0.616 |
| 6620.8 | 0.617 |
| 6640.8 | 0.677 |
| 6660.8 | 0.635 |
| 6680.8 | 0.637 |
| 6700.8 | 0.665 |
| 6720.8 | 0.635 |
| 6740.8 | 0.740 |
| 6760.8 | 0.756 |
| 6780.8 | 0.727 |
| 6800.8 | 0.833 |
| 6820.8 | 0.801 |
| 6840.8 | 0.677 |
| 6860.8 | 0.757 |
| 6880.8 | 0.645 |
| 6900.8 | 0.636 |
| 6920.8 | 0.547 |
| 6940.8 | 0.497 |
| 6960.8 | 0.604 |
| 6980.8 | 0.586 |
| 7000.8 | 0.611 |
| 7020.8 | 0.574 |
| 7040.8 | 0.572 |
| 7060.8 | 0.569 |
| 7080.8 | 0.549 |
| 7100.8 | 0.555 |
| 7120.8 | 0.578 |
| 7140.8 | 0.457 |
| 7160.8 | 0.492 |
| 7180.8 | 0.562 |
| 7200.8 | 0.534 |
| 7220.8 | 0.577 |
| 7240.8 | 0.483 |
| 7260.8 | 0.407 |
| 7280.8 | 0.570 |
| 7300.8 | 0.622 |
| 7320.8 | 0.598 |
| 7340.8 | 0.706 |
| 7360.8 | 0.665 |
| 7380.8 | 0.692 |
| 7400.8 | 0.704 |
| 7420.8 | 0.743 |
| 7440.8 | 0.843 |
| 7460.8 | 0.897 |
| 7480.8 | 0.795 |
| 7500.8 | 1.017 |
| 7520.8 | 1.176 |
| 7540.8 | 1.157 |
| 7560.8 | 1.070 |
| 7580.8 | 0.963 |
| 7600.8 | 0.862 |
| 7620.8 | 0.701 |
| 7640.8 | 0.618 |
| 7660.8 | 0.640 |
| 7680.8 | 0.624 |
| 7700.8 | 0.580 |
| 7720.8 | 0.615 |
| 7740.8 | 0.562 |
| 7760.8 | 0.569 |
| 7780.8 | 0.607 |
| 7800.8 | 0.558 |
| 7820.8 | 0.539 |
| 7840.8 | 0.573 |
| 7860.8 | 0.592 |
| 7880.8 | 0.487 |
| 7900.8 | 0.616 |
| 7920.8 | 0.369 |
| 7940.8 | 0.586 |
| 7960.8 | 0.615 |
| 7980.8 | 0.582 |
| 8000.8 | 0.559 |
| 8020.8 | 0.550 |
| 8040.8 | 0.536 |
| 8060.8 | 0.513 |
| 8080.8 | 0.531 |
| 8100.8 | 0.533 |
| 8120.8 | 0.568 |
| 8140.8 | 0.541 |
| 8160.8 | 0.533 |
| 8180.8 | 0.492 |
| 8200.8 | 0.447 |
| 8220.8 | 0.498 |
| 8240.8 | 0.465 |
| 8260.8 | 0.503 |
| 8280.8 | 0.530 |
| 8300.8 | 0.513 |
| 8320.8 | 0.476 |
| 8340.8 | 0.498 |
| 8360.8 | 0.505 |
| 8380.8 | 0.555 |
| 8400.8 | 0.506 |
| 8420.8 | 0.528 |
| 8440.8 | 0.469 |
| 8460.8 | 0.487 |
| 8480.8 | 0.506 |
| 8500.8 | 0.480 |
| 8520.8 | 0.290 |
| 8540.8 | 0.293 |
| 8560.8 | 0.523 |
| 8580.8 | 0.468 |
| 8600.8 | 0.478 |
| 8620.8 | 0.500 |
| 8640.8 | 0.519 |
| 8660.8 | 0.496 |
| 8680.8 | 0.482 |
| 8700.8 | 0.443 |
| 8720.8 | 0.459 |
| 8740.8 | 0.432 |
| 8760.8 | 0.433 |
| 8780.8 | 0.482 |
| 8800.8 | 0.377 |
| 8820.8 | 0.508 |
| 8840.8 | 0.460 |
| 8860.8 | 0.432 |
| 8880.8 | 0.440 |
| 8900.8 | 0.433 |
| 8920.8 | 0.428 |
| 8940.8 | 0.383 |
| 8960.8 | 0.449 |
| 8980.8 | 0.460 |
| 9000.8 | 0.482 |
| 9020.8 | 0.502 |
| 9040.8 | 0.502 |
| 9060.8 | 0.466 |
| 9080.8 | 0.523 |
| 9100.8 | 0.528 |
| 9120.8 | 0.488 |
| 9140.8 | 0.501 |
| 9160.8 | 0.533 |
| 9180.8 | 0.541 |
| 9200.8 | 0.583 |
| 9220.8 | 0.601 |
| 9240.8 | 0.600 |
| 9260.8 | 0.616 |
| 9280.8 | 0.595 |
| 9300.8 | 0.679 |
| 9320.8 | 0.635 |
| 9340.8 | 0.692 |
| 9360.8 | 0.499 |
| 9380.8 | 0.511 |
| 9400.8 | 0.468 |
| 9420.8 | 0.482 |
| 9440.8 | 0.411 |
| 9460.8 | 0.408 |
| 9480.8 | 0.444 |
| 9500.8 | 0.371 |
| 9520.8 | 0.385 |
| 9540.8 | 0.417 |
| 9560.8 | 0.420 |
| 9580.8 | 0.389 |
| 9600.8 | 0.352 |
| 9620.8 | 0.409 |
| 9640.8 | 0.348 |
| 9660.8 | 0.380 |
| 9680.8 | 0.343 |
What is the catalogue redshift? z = 3.86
